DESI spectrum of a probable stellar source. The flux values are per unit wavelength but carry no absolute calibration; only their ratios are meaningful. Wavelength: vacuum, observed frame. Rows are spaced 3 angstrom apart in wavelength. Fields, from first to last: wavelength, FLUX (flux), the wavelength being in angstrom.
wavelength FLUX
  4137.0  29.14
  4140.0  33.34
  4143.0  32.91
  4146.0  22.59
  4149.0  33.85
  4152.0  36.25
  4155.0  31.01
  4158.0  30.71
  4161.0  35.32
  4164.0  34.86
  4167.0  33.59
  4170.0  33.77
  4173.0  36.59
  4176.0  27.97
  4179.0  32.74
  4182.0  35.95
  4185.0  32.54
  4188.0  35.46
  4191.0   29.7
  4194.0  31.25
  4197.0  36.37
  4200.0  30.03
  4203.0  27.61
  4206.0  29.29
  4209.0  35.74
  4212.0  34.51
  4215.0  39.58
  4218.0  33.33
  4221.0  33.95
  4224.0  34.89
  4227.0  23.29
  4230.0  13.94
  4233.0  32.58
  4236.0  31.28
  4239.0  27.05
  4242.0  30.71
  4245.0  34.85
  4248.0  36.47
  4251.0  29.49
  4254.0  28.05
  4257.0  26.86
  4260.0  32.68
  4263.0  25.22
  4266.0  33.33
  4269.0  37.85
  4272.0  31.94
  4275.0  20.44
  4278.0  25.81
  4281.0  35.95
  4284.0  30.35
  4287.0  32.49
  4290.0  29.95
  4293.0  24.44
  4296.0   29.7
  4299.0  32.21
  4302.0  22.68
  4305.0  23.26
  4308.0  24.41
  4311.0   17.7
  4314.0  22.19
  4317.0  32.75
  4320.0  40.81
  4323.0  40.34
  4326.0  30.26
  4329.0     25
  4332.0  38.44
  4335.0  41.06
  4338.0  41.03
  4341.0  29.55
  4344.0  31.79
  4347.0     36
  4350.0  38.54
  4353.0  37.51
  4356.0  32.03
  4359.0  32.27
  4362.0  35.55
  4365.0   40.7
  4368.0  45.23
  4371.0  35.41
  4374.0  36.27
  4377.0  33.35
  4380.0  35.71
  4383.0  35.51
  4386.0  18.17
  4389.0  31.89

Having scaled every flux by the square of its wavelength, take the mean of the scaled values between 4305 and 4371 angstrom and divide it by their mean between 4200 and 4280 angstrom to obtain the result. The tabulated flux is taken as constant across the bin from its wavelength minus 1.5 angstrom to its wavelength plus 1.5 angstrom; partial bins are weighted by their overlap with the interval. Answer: 1.2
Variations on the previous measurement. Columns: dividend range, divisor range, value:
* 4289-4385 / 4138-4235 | 1.10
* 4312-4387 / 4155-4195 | 1.14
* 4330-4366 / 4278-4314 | 1.35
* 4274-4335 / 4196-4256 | 0.98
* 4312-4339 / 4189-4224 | 1.10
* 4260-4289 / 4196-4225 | 0.94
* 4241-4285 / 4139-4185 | 0.98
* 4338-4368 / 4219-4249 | 1.26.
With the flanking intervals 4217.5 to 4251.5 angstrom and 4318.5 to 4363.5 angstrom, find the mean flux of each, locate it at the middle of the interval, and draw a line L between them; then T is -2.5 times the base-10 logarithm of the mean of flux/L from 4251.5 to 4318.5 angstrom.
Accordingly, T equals 0.153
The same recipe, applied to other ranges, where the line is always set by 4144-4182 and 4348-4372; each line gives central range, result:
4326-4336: 0.08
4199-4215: 0.05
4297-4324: 0.26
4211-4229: 0.04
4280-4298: 0.17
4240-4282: 0.14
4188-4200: 0.03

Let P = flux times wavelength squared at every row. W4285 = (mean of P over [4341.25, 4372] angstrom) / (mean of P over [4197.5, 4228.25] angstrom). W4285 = 1.20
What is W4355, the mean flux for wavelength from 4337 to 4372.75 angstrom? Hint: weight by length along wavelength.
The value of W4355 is 36.2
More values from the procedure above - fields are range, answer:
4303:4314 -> 21.9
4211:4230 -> 31.7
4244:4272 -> 31.6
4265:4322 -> 28.9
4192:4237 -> 31.2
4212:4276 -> 30.5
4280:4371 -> 32.5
